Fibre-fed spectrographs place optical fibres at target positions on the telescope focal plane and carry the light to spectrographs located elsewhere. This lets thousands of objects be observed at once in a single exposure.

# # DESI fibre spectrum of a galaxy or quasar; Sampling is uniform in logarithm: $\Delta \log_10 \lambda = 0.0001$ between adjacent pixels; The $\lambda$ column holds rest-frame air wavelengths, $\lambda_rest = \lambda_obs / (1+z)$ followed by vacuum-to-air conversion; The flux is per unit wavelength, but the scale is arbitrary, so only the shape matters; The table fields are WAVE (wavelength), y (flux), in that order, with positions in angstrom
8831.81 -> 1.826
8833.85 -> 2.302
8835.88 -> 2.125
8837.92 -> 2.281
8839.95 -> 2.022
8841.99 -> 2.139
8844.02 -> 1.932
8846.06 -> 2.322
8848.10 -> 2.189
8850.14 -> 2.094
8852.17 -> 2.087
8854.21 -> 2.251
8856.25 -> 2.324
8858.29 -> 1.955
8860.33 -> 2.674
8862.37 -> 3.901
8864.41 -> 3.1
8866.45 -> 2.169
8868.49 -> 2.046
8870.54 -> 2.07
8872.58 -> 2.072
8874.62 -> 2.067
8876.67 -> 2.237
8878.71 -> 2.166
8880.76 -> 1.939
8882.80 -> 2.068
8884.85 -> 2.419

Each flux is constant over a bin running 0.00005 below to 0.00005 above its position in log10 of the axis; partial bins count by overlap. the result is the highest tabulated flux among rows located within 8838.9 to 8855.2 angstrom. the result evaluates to 2.322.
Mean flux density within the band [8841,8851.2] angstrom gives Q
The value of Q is 2.14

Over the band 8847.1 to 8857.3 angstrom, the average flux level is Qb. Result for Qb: 2.19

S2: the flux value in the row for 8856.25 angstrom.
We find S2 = 2.324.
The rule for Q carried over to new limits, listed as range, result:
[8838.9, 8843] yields 2.08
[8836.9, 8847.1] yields 2.14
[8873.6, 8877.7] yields 2.15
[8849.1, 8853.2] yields 2.09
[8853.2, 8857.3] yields 2.28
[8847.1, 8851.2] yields 2.14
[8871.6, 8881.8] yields 2.1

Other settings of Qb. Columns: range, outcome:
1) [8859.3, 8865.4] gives 3.22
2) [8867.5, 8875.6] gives 2.06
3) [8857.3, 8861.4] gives 2.34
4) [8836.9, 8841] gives 2.15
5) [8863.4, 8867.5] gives 2.63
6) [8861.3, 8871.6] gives 2.65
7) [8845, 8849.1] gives 2.25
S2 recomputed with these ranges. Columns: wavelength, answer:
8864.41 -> 3.1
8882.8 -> 2.068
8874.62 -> 2.067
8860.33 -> 2.674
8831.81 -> 1.826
